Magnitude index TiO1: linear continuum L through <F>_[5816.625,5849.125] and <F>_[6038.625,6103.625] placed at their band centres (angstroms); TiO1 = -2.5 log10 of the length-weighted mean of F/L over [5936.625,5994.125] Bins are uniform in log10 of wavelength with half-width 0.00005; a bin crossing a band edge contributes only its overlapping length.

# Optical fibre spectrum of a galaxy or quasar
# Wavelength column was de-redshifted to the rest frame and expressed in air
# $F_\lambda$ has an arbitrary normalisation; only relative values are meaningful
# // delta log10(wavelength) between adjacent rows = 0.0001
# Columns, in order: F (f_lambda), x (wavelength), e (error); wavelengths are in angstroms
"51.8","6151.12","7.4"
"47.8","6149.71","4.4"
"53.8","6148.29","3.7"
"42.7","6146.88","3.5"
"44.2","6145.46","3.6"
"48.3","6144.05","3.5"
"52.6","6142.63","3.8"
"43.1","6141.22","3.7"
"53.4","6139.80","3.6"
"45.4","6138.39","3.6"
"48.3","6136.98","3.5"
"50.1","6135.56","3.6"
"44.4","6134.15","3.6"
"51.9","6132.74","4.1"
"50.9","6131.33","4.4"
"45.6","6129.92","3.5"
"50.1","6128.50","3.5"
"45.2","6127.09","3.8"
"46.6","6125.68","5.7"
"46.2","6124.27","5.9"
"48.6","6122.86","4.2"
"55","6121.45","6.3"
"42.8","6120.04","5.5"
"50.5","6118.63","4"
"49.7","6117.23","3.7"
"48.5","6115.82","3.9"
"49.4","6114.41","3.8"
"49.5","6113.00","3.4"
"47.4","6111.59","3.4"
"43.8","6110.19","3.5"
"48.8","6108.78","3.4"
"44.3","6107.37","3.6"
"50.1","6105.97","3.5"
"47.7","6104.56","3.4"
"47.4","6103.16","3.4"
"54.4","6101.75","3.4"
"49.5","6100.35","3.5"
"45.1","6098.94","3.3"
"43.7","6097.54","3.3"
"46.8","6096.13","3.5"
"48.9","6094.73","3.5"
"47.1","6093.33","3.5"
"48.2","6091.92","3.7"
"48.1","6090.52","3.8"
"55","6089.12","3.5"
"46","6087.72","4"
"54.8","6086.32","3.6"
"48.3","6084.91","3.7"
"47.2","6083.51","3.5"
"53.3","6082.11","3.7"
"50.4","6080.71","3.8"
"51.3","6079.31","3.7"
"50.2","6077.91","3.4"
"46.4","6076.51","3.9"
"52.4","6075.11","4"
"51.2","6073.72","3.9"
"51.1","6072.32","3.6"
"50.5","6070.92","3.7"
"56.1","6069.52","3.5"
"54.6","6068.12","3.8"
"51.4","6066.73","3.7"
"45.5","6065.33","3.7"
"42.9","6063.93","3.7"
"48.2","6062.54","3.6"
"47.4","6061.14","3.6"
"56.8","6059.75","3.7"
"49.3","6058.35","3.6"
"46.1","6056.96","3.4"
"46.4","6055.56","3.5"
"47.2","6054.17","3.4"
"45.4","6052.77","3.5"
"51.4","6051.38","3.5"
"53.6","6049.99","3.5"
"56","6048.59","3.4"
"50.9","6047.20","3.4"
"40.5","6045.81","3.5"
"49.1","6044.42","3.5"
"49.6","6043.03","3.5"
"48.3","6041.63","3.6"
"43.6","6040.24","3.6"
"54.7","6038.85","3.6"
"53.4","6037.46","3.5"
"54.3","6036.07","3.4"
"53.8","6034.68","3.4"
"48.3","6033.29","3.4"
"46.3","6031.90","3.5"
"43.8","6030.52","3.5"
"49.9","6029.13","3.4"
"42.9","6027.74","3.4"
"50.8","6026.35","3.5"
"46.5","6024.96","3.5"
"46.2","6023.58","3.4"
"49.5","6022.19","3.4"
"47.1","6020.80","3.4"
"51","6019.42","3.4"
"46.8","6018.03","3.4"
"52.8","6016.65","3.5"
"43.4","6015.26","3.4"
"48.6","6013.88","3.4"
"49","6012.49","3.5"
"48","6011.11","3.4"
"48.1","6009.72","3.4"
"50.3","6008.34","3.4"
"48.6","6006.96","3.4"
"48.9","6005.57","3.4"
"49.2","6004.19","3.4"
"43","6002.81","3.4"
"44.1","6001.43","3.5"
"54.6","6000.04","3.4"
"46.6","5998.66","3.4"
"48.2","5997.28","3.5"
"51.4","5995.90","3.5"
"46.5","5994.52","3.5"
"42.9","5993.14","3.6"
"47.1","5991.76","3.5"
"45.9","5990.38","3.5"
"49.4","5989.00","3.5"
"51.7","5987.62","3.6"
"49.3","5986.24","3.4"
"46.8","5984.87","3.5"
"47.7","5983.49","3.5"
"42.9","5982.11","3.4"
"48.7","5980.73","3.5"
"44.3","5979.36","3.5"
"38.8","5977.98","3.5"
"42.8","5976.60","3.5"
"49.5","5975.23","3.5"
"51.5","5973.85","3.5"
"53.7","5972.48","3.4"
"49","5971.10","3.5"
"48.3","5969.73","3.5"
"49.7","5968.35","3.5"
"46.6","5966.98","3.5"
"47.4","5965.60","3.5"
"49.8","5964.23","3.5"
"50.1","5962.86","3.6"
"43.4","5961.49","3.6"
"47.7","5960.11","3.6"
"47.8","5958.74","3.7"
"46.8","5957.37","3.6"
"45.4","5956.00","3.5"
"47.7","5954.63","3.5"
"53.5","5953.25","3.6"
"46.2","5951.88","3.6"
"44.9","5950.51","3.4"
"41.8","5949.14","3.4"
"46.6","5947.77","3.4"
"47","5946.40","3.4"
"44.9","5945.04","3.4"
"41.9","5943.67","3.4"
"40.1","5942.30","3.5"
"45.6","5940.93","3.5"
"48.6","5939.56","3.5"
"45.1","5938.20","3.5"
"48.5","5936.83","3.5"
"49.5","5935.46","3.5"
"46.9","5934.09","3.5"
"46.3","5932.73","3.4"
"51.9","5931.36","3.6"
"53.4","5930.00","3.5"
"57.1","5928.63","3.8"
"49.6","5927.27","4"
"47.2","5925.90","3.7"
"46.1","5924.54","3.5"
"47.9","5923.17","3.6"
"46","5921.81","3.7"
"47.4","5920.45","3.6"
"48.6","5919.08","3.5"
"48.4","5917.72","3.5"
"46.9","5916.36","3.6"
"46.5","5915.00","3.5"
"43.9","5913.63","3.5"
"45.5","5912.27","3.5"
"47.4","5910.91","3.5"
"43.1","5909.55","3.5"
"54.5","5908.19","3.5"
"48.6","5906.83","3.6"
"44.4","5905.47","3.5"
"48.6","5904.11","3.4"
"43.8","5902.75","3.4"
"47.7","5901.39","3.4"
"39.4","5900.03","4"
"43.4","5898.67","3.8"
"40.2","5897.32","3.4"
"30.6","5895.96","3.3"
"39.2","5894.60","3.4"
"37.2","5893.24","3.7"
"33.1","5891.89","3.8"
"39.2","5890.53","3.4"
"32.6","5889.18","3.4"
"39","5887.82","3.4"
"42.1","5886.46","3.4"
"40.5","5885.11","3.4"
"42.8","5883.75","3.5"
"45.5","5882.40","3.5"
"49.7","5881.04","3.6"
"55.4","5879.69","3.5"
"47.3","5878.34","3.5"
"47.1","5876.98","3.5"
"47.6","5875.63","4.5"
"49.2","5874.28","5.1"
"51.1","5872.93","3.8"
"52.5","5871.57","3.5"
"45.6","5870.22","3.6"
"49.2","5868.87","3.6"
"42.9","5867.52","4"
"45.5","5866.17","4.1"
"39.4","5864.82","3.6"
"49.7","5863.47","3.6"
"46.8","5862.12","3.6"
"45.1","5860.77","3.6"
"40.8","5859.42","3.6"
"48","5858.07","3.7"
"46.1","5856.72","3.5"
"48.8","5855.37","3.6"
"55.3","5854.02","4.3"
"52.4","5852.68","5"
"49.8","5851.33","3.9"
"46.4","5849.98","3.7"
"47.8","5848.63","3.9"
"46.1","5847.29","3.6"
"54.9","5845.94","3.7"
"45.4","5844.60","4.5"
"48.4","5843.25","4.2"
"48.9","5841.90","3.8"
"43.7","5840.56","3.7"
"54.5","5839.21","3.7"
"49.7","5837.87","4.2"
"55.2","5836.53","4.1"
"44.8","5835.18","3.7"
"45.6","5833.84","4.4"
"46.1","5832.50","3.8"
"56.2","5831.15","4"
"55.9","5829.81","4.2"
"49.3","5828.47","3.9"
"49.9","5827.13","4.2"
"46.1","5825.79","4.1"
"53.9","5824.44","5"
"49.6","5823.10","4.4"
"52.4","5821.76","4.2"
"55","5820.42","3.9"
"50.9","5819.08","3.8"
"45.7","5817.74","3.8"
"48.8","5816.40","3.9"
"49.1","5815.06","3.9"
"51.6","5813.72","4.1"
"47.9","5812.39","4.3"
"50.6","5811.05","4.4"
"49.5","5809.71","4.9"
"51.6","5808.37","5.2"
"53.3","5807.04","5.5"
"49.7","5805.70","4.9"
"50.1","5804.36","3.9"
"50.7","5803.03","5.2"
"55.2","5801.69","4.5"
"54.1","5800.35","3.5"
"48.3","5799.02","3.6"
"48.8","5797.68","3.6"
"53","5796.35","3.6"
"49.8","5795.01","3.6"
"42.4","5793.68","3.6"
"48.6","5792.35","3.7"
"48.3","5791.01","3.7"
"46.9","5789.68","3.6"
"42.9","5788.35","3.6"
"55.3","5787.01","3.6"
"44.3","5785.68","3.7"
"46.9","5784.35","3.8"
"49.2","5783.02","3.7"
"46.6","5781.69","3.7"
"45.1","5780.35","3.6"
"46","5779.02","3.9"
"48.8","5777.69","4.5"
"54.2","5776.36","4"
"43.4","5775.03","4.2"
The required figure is 0.06 mag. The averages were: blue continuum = 49.8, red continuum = 49.4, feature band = 46.8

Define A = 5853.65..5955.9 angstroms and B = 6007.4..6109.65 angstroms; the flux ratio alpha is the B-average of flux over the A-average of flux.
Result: 1.07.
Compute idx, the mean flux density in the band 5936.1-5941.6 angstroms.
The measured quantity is 47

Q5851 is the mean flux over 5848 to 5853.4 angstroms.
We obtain 49.2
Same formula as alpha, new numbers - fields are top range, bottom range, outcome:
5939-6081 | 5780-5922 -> 1.02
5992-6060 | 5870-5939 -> 1.06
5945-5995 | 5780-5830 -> 0.95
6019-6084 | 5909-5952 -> 1.05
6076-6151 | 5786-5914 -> 1.02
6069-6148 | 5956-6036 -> 1.02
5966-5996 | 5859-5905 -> 1.08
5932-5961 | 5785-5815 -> 0.93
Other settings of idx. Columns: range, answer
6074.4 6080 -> 50.1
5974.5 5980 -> 43.9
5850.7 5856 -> 51.6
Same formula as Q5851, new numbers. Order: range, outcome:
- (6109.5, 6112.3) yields 45.7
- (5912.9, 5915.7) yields 45.1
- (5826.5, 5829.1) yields 49.6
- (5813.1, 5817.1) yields 49.7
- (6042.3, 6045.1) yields 49.2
